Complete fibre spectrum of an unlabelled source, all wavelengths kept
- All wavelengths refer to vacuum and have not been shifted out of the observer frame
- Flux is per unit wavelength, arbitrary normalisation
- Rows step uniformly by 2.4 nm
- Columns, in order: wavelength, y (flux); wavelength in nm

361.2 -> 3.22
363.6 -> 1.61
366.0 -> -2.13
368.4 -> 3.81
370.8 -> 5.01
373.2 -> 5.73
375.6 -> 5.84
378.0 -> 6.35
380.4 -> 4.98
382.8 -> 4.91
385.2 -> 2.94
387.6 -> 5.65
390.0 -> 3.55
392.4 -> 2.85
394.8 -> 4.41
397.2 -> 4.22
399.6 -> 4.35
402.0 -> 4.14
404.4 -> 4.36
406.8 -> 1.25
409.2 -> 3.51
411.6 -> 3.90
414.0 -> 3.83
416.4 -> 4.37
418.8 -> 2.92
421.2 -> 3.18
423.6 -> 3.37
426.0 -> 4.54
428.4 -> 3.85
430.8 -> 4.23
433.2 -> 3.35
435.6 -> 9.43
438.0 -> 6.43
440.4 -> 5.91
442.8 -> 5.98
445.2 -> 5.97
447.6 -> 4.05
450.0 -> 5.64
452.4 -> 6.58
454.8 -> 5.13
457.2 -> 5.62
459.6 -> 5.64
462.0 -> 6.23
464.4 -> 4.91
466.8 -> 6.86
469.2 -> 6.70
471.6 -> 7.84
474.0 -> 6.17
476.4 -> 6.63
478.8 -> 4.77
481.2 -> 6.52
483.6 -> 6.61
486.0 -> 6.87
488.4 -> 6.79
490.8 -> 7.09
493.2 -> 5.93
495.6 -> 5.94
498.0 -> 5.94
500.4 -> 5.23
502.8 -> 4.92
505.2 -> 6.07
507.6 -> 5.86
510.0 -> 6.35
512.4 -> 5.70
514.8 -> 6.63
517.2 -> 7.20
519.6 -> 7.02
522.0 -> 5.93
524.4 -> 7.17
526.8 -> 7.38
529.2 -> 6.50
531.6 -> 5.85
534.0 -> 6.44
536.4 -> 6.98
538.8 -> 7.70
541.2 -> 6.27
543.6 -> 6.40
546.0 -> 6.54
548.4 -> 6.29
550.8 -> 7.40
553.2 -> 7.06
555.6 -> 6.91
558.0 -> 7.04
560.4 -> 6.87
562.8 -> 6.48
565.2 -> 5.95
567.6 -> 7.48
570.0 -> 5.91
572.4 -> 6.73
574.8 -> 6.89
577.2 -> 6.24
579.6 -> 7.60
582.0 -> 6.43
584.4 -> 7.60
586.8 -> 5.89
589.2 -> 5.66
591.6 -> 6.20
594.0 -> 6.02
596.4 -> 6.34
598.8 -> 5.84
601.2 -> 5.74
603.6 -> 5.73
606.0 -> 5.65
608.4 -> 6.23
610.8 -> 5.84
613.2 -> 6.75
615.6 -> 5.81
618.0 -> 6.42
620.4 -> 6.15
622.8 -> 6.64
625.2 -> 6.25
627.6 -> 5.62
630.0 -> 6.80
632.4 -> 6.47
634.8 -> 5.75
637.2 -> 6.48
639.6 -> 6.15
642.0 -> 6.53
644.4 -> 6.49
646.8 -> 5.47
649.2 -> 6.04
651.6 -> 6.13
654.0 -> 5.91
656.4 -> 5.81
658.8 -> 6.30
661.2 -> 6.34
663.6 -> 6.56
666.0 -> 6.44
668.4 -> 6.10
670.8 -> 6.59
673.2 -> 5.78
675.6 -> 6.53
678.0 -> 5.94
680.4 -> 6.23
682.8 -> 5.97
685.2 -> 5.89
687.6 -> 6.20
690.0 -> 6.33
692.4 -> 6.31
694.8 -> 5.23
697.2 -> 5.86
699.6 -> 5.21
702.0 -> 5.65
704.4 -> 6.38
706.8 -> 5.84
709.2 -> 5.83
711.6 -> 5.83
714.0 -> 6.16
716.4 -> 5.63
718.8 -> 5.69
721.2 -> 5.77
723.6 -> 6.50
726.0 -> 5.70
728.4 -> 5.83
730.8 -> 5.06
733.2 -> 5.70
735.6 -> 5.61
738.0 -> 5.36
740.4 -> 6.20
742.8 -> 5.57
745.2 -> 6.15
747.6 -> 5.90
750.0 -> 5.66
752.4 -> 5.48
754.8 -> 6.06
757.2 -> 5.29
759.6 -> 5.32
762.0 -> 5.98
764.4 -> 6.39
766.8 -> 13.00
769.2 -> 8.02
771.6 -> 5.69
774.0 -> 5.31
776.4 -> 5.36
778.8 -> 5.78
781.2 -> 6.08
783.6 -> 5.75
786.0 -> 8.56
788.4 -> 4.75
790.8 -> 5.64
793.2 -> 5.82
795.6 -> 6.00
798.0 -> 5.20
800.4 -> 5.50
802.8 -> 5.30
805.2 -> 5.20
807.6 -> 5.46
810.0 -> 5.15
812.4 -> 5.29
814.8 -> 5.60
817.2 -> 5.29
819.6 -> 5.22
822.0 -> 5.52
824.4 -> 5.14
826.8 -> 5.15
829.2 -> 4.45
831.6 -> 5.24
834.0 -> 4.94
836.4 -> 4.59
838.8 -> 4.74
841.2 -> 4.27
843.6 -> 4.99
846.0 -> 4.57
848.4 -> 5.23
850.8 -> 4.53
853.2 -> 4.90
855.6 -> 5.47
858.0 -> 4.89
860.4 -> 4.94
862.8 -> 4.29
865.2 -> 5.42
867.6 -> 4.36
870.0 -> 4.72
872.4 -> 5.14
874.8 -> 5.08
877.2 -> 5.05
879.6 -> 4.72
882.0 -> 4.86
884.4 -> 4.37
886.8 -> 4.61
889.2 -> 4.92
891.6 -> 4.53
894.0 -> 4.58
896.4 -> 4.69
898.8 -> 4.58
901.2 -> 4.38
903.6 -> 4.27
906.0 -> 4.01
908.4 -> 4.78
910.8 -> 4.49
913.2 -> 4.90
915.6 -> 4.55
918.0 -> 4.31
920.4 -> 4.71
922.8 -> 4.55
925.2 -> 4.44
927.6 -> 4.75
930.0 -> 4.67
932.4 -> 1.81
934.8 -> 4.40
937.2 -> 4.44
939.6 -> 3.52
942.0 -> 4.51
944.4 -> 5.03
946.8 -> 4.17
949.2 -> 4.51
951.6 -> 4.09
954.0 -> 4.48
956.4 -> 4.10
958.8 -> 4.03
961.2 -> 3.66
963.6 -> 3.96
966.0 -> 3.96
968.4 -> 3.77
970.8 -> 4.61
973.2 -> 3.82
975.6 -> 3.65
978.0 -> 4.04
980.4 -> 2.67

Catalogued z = 0.168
